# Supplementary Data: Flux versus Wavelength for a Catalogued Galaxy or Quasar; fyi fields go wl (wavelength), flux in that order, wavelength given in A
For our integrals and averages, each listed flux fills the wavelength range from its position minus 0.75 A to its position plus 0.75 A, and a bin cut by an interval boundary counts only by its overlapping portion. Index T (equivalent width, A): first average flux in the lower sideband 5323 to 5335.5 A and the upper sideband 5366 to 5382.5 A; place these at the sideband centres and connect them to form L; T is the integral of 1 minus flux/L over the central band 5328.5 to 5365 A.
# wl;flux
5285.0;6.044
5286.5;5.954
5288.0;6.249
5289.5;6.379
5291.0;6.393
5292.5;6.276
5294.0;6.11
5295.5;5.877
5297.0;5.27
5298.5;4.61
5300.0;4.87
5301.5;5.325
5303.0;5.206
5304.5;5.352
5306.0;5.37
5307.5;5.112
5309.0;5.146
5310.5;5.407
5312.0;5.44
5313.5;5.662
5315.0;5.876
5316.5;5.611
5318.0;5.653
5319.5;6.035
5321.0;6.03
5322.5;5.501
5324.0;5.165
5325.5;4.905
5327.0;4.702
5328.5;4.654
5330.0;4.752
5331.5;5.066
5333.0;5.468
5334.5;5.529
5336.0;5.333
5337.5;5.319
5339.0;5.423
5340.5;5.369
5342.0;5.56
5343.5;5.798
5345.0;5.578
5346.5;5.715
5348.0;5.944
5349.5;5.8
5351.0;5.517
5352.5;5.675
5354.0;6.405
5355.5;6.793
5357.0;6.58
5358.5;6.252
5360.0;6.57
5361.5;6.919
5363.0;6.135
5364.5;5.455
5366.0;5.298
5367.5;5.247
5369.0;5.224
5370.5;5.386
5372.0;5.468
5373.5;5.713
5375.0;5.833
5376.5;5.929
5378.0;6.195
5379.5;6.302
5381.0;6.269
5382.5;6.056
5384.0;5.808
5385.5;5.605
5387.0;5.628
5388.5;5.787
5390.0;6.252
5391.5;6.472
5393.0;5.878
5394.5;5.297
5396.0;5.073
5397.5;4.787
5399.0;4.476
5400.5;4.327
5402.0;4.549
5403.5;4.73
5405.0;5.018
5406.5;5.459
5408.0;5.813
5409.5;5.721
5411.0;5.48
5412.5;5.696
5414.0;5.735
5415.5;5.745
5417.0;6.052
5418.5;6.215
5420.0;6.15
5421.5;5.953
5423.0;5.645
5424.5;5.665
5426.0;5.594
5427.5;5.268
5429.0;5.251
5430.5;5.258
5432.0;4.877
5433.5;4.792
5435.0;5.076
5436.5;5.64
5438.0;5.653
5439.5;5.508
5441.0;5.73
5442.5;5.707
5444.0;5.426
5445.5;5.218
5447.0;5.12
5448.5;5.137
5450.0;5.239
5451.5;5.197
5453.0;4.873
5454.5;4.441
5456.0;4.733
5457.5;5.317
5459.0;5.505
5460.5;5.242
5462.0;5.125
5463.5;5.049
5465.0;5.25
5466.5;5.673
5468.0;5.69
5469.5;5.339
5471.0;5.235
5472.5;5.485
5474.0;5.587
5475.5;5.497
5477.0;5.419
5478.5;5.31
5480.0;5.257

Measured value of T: -3.0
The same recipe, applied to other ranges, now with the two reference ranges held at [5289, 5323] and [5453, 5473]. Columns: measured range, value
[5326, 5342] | 1.0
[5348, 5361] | -1.7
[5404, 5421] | -1.2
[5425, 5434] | 0.2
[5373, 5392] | -2.0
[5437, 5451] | -0.4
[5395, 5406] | 1.3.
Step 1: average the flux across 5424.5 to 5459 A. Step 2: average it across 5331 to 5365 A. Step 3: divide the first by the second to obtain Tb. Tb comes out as 0.9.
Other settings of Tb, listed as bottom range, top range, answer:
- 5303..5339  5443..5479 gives 0.98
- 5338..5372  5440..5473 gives 0.90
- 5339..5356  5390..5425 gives 0.95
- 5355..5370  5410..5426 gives 0.97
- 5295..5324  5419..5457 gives 0.98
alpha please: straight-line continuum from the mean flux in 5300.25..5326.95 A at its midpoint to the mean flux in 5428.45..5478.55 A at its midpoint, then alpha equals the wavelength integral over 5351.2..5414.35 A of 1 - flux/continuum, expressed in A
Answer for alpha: -4.0 A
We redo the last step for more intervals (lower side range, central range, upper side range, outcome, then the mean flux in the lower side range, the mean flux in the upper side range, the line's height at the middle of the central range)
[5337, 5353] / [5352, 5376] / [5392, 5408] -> -2.33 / 5.61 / 5.02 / 5.41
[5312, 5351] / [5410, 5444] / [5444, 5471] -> -2.05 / 5.46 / 5.19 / 5.26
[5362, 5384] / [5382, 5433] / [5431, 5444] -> 0.48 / 5.77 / 5.37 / 5.56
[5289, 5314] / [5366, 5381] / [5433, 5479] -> -0.82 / 5.51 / 5.3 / 5.41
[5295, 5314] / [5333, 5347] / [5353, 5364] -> 1.28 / 5.27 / 6.48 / 6.06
